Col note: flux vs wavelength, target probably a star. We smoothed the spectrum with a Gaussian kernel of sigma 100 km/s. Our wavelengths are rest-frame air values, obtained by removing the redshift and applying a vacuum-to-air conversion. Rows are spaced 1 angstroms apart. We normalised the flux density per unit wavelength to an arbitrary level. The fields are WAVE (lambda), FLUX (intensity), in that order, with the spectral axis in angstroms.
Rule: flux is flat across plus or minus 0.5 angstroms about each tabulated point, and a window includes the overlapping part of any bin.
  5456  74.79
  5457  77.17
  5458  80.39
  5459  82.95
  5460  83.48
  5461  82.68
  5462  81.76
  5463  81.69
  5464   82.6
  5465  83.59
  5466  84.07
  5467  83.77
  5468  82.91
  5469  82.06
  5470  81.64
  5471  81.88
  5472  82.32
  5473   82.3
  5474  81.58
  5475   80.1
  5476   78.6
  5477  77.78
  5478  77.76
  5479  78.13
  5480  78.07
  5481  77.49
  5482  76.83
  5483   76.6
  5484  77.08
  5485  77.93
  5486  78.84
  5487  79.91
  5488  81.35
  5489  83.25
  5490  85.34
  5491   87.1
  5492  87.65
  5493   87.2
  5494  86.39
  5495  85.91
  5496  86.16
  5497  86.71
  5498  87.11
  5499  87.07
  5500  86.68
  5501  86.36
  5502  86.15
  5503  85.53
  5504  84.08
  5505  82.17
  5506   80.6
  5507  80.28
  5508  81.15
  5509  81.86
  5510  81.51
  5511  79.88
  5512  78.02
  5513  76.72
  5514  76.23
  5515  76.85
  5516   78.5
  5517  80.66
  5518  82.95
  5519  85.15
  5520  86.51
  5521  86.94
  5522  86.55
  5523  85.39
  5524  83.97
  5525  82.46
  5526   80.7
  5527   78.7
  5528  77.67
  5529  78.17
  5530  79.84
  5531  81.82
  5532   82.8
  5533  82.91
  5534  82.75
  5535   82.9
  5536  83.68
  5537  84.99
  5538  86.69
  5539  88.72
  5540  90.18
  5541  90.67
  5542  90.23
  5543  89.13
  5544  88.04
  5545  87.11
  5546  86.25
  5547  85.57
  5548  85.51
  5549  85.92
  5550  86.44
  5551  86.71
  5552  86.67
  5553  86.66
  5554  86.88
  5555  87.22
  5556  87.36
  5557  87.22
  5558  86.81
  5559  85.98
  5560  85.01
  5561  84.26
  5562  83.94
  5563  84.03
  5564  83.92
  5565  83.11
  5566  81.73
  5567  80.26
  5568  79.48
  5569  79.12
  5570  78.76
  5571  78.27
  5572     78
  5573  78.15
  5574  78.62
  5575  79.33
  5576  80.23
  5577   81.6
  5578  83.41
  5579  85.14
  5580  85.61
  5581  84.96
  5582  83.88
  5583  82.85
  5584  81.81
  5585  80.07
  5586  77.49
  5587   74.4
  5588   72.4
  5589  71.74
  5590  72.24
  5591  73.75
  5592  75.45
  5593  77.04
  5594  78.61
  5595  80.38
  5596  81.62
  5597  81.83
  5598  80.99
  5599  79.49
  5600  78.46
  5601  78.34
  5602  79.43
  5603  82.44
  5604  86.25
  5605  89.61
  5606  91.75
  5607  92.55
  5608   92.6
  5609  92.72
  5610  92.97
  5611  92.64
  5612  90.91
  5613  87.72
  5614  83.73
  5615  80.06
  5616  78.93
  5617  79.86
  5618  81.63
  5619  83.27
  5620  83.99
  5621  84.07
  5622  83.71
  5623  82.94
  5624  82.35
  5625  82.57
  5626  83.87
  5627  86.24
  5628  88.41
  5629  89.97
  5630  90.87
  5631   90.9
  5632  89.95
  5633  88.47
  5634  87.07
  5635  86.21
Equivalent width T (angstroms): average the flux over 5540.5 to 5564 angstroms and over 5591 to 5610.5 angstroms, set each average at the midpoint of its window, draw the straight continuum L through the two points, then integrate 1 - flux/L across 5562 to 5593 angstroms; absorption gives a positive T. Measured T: 2.0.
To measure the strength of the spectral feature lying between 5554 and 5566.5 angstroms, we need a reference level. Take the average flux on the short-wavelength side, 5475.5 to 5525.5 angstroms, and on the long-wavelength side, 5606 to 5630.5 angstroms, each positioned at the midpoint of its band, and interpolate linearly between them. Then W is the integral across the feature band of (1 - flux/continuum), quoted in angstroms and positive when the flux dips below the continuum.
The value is -0.13 angstroms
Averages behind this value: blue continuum 82.2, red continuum 86.3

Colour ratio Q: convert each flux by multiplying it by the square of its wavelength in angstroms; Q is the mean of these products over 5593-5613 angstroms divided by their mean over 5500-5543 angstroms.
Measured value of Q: 1.06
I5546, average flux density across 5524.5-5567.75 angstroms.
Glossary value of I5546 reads 84.8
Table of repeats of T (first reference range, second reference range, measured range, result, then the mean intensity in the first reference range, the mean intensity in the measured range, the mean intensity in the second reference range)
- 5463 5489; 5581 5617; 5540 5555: -1.10 angstroms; 80.3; 87.4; 82.2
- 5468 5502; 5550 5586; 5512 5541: 0.01 angstroms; 82.2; 82.6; 83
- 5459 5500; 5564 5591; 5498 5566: -2.74 angstroms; 82.2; 84.1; 79.7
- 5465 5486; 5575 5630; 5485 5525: -1.29 angstroms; 80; 83.3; 82.8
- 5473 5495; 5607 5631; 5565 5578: 0.70 angstroms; 80.9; 79.8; 86.2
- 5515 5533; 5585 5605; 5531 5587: -2.58 angstroms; 82.1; 84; 78.4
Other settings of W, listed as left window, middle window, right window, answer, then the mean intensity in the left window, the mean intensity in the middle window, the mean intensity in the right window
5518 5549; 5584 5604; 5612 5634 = 1.64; 84.7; 78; 85.1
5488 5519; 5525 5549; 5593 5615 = -0.20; 83.2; 84.6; 85.2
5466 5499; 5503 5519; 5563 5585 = 0.26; 81.9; 80.4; 81.4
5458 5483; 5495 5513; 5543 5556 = -0.02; 81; 83.5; 86.7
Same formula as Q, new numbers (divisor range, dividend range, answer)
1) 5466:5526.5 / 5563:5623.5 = 1.03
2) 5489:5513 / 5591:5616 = 1.04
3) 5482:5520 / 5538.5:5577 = 1.05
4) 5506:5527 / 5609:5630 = 1.09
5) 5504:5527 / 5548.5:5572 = 1.05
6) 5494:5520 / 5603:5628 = 1.08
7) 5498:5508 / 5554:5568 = 1.02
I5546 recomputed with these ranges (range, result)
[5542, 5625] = 83.1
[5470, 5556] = 83.2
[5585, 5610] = 81.1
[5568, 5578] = 79.4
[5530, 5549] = 85.9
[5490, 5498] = 86.7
